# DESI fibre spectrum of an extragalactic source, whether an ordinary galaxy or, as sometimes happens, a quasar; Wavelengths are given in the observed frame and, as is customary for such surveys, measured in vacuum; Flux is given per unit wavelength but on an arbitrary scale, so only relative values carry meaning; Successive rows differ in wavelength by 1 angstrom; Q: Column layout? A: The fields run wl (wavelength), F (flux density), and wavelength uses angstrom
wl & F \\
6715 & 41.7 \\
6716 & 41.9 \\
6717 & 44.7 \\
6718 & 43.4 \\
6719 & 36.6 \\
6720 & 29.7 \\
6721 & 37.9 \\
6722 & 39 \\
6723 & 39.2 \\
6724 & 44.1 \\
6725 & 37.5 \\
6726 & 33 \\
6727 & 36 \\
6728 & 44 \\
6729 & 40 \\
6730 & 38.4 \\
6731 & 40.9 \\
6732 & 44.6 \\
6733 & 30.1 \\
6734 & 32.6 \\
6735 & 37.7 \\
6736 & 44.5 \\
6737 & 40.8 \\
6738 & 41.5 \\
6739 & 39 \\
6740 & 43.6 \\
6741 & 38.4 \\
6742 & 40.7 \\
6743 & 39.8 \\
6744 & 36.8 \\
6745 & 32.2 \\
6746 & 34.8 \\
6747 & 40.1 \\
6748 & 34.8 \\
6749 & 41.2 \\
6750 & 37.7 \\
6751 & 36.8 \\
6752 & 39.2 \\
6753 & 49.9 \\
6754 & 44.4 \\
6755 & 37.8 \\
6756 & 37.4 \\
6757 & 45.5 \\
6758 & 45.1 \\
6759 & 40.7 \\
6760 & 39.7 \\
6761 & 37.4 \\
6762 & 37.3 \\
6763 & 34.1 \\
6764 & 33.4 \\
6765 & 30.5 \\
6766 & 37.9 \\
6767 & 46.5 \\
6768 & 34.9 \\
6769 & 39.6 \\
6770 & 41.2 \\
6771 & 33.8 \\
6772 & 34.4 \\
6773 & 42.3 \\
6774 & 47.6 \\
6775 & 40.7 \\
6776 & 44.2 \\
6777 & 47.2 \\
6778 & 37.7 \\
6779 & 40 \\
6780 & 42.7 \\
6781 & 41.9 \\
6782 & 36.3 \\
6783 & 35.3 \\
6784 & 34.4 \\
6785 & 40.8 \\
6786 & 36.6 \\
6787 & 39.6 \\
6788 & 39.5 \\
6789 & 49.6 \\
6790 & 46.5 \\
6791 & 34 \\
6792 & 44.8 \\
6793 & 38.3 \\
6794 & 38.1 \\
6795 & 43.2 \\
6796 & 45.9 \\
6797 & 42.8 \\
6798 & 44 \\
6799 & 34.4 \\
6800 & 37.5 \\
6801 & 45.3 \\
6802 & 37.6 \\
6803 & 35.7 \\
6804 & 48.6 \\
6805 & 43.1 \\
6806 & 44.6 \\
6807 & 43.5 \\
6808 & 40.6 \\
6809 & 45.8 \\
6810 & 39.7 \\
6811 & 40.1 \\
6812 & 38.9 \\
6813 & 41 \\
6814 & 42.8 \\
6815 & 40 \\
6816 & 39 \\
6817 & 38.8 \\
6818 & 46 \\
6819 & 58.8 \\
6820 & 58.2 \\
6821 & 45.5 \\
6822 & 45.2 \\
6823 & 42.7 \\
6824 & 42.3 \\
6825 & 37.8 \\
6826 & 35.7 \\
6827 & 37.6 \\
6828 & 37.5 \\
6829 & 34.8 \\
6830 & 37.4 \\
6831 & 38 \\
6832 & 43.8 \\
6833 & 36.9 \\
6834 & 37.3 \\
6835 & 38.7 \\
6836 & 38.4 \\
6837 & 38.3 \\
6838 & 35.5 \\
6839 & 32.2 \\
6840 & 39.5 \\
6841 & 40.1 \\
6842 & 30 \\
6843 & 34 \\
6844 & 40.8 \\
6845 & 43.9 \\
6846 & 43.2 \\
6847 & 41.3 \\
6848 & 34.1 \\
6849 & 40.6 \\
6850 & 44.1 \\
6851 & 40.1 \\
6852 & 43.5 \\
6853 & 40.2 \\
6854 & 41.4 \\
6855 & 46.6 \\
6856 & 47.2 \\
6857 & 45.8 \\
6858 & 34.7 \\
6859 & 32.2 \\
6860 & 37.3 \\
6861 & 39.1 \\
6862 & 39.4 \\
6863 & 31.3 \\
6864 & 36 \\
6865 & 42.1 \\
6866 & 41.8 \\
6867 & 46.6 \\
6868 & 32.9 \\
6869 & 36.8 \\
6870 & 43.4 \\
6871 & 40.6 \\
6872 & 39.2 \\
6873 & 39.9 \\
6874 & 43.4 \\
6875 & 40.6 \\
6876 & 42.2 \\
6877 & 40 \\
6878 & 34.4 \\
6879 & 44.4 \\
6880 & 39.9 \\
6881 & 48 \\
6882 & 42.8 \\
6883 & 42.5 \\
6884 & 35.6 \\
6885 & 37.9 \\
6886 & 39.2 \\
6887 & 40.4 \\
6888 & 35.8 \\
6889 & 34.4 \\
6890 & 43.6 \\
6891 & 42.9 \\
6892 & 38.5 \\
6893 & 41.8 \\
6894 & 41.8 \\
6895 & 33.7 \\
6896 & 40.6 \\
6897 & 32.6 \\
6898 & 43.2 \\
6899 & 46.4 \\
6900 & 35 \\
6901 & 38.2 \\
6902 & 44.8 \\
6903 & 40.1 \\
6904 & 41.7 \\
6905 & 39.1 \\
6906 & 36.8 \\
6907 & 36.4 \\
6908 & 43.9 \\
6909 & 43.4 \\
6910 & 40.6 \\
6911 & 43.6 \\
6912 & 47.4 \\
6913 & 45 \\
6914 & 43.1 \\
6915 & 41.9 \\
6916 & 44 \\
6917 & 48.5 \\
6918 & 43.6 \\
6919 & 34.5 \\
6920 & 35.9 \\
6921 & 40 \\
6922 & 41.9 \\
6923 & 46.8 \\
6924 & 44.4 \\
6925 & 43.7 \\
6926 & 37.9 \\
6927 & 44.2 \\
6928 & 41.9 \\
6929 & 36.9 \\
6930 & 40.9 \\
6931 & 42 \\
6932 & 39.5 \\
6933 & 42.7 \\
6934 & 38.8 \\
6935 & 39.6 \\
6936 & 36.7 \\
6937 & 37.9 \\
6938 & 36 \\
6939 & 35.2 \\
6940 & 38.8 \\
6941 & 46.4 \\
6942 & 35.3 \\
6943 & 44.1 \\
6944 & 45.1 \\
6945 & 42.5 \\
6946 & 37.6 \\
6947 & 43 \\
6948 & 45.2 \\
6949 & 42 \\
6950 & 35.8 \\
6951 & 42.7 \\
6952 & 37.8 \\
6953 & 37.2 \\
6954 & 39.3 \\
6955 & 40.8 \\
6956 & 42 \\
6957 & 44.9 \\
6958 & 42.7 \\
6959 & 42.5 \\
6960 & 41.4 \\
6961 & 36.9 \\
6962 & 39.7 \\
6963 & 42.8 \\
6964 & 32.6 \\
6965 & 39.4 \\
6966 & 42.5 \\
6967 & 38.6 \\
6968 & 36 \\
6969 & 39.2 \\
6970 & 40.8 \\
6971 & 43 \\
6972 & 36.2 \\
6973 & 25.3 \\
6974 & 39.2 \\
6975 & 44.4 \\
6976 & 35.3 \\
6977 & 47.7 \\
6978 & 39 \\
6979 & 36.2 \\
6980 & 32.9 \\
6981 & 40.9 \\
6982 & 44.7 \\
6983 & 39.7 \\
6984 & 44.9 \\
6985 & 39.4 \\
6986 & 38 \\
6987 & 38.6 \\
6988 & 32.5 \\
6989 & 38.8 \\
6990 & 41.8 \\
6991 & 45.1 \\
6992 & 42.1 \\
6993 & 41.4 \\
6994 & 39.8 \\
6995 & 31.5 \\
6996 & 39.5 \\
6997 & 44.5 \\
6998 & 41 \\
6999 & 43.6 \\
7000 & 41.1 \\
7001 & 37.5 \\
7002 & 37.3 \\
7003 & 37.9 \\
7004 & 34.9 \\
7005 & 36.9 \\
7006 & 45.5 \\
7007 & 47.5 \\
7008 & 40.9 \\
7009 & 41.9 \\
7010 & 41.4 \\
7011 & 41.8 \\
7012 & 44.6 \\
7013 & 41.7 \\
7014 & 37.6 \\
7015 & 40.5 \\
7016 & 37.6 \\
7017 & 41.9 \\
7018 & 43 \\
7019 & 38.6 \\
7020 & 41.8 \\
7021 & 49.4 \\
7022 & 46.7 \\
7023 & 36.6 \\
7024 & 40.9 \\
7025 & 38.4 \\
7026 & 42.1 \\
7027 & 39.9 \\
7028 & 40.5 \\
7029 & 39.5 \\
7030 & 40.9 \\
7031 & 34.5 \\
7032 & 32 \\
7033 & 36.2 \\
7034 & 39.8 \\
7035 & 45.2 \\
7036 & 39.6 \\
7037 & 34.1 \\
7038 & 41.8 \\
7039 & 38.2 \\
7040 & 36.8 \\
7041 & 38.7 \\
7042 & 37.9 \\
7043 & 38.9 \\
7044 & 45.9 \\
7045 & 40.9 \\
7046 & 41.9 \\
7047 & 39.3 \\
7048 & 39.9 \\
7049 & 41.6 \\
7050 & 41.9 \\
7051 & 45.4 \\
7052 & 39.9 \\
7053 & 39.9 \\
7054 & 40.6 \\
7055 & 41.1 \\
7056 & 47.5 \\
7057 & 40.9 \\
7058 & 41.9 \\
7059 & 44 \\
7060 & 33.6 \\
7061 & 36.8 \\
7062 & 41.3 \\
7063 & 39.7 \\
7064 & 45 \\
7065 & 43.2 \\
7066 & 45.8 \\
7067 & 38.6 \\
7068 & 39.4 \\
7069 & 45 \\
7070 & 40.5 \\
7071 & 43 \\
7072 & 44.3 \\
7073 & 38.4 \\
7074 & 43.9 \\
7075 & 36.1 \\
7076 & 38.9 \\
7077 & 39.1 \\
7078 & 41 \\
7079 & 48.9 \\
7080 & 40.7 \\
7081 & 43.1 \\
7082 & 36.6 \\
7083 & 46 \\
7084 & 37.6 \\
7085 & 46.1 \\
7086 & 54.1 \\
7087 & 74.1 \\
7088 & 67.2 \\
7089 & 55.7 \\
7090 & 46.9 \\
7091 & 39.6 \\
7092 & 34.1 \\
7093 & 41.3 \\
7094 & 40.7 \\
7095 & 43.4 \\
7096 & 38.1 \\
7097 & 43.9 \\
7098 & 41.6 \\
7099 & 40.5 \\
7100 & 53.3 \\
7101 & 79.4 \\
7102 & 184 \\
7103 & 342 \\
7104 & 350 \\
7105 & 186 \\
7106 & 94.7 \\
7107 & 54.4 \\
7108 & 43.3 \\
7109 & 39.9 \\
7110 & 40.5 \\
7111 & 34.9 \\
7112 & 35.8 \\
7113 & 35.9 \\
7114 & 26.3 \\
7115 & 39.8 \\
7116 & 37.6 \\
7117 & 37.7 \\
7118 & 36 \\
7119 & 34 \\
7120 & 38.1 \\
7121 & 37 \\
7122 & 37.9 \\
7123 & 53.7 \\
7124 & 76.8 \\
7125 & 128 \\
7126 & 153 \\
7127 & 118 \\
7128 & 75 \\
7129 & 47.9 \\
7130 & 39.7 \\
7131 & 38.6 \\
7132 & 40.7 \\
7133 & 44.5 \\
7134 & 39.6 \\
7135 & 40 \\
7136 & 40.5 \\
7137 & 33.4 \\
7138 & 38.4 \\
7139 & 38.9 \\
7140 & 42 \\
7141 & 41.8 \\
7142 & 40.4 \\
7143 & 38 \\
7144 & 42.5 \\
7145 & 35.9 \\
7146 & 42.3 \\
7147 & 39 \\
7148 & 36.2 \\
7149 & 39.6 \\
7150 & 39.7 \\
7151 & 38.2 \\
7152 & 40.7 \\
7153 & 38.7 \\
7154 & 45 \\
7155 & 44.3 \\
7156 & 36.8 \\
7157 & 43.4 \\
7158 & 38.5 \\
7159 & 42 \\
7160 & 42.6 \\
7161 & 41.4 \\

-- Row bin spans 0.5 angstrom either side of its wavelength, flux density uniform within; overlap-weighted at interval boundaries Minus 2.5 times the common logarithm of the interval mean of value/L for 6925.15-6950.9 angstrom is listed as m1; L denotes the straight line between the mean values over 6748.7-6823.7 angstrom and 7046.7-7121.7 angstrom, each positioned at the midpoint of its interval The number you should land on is 0.20 mag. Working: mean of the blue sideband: 41.1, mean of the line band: 40.3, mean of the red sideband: 55.2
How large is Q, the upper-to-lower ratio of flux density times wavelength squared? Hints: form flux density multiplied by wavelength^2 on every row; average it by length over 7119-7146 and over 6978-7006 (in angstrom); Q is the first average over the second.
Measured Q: 1.4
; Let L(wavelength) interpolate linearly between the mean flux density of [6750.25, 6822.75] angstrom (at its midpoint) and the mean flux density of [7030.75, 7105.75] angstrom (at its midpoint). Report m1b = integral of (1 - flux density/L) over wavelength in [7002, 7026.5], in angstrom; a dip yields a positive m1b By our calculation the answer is 5.2 angstrom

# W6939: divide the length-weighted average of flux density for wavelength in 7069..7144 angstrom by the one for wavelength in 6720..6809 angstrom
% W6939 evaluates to 1.50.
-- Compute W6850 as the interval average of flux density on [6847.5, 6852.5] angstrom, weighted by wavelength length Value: 40.5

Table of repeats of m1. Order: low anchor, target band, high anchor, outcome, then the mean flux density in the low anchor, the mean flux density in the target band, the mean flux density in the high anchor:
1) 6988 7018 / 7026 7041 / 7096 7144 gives 0.23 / 40.5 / 38.6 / 68.2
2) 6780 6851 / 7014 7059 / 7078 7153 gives 0.32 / 40.6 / 40.5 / 59.5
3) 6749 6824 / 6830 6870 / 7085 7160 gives 0.14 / 41.1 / 39.2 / 59.4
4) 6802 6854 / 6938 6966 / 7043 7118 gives 0.18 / 40.7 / 40.5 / 55.5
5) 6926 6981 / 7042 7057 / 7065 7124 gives 0.27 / 39.8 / 41.6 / 59.4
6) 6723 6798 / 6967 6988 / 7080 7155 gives 0.31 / 39.7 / 38.9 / 59.4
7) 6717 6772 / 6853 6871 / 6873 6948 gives 0.01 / 38.8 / 39.7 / 40.8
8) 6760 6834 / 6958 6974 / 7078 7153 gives 0.29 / 40.7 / 38.6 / 59.5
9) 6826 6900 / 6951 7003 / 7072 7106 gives 0.38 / 39.4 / 39.6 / 72.4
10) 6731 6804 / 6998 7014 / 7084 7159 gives 0.28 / 39.7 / 40.9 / 59.4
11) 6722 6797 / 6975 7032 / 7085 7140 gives 0.40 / 39.6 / 40.3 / 66.4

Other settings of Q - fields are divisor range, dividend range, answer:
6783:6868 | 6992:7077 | 1.06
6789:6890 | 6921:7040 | 1.03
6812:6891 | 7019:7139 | 1.40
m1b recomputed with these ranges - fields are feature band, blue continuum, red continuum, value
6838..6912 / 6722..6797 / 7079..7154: 9.8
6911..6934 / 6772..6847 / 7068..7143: 2.8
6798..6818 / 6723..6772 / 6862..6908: -0.9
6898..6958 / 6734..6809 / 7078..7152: 9.7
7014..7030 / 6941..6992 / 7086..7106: 5.6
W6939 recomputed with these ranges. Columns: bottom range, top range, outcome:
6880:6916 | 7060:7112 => 1.53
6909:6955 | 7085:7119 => 1.76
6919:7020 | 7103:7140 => 1.67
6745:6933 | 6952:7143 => 1.18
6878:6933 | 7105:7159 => 1.19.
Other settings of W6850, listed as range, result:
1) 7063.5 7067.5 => 43.1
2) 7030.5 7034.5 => 35.6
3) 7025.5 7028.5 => 40.8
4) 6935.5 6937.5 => 37.3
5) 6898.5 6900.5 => 40.7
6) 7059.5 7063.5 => 37.8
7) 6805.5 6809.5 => 43.6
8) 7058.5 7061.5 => 38.1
